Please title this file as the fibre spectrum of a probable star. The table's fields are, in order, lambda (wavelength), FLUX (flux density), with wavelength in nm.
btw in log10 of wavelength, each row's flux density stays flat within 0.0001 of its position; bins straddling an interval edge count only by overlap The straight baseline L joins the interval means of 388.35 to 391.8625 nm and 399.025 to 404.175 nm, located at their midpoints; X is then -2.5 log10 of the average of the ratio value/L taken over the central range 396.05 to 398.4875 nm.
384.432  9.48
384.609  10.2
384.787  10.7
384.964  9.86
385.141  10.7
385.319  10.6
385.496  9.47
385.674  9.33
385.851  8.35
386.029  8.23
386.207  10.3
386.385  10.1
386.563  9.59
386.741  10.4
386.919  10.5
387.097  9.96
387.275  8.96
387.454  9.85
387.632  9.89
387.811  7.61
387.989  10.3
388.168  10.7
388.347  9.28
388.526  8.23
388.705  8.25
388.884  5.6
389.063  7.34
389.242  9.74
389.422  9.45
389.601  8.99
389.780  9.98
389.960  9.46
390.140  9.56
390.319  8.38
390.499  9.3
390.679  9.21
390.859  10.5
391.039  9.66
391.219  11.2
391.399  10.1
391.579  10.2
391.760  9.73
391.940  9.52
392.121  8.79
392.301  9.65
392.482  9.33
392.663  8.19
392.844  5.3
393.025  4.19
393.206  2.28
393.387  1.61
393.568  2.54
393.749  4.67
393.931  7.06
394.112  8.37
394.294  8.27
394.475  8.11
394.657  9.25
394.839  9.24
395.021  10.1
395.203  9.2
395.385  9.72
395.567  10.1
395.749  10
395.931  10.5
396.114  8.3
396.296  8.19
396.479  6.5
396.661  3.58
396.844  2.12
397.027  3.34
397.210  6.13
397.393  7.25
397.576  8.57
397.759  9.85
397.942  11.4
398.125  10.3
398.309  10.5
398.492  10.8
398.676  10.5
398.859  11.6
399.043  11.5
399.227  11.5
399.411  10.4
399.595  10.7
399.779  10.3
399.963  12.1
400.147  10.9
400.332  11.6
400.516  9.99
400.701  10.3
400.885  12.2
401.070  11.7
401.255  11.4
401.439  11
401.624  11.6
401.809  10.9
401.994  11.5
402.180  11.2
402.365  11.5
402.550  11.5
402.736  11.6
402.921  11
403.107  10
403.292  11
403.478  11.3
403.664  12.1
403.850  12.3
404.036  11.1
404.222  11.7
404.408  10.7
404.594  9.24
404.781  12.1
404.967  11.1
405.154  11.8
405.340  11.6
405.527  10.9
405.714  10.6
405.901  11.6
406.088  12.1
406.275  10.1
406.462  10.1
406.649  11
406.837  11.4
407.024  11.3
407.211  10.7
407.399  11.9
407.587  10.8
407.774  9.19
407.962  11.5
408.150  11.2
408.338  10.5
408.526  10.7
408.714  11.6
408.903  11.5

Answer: 0.36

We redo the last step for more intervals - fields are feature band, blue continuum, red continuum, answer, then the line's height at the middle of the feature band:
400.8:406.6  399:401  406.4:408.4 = -0.03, 11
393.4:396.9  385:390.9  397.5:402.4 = 0.33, 10.3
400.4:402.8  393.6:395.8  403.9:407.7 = -0.12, 10.1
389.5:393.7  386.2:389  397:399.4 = 0.16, 9.44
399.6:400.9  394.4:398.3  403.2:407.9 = -0.16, 9.45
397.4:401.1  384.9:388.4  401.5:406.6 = 0.00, 10.8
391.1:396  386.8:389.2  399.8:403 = 0.23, 9.94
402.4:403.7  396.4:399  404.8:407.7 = -0.12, 10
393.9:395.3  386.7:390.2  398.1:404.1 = 0.16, 10.1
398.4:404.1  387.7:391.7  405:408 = -0.07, 10.5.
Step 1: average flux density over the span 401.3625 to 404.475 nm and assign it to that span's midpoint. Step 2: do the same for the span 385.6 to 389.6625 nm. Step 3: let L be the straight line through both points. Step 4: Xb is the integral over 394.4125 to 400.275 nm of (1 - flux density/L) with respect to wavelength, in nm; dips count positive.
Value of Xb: 0.77 nm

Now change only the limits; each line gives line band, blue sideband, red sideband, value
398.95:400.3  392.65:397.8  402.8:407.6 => -0.35 nm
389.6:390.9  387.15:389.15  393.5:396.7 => -0.13 nm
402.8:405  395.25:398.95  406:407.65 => -0.19 nm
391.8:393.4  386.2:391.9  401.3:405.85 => 0.48 nm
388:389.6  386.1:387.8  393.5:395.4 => 0.11 nm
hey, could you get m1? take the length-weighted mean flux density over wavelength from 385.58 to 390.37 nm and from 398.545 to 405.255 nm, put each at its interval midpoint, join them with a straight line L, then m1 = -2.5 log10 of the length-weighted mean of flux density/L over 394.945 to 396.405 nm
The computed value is 0.09 mag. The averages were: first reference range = 9.2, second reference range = 11.2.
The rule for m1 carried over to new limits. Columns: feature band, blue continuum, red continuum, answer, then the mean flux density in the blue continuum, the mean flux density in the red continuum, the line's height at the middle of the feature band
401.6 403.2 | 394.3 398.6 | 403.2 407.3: -0.09 mag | 8.4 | 11.2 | 10.3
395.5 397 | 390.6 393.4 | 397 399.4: 0.27 mag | 8.26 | 9.68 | 9.23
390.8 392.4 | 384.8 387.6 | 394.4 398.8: -0.09 mag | 9.78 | 8.51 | 9.12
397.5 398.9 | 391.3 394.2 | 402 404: -0.12 mag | 6.98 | 11.3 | 9.3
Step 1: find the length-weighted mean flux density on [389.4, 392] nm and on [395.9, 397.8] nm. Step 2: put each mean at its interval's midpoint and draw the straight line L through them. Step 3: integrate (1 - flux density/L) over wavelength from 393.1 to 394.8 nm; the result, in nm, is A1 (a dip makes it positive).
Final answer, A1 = 0.44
